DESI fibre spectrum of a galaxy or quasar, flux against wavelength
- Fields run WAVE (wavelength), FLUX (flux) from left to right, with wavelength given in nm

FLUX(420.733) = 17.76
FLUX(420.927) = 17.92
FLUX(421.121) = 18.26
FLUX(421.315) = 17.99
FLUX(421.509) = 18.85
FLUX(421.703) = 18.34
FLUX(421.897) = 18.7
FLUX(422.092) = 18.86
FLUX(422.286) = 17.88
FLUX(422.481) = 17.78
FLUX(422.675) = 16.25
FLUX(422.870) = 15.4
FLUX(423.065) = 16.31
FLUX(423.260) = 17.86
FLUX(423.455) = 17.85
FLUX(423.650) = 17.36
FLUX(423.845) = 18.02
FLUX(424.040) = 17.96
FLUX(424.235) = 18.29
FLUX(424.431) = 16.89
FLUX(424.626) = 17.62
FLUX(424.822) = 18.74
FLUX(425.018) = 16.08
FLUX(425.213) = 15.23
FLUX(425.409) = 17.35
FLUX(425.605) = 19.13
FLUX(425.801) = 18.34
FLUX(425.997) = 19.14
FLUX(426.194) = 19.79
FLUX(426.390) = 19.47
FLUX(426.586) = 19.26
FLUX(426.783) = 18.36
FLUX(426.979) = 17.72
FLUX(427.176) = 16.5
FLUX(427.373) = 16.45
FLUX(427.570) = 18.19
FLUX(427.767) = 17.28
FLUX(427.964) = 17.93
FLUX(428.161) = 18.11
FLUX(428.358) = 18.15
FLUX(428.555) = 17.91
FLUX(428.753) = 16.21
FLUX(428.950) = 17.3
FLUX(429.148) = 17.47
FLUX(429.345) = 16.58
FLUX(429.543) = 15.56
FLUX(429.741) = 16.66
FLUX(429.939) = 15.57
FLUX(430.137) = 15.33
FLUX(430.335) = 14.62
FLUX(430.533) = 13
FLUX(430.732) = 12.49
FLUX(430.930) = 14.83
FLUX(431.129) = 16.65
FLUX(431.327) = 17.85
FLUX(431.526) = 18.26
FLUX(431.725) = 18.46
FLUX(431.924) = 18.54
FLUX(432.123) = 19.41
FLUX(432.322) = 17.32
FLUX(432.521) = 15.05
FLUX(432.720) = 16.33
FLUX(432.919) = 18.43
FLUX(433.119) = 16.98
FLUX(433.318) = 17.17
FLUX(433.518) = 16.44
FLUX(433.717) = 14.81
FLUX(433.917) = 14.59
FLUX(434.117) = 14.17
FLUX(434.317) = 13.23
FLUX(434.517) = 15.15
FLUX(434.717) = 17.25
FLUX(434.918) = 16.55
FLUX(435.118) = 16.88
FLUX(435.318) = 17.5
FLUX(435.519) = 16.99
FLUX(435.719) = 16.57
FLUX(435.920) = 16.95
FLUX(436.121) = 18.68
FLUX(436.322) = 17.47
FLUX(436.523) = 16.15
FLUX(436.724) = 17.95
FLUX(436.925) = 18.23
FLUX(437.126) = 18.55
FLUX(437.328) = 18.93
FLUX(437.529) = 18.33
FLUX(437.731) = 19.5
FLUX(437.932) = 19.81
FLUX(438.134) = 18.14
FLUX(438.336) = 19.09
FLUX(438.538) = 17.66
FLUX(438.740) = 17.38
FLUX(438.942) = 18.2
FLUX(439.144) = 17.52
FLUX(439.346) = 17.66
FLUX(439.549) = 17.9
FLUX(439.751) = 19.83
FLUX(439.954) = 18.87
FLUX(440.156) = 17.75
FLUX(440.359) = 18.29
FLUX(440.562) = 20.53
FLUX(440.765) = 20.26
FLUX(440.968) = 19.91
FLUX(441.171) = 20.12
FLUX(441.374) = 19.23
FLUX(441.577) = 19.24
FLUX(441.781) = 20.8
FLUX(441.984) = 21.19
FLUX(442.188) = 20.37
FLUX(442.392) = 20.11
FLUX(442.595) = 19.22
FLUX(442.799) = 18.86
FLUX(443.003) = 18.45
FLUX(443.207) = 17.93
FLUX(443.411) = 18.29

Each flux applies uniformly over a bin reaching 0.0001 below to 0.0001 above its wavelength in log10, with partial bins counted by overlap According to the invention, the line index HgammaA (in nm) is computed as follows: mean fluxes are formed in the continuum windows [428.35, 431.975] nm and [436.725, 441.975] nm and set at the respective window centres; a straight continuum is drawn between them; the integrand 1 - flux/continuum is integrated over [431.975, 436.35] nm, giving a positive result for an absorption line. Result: 0.22 nm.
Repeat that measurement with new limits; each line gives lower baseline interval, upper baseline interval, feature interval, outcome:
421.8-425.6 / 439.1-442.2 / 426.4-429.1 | 0.028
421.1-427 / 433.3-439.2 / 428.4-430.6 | 0.185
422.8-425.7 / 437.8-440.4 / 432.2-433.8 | 0.117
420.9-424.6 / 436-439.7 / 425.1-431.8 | 0.304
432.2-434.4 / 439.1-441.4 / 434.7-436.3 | -0.026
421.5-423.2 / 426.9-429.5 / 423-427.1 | -0.120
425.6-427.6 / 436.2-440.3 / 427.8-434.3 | 0.656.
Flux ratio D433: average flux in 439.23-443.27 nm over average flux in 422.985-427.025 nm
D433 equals 1.08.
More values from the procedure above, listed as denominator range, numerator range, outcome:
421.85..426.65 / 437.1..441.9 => 1.06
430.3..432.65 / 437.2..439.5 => 1.12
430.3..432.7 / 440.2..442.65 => 1.21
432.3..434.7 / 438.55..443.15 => 1.21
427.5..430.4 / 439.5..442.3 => 1.16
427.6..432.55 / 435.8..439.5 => 1.08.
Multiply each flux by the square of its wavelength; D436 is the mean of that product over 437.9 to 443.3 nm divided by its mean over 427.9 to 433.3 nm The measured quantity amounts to 1.2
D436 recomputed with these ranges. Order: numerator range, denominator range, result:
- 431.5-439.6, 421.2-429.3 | 1.02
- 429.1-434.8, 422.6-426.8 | 0.94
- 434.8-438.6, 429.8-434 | 1.12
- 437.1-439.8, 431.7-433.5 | 1.09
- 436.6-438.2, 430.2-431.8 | 1.22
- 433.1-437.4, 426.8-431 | 1.05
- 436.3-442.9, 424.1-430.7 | 1.16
